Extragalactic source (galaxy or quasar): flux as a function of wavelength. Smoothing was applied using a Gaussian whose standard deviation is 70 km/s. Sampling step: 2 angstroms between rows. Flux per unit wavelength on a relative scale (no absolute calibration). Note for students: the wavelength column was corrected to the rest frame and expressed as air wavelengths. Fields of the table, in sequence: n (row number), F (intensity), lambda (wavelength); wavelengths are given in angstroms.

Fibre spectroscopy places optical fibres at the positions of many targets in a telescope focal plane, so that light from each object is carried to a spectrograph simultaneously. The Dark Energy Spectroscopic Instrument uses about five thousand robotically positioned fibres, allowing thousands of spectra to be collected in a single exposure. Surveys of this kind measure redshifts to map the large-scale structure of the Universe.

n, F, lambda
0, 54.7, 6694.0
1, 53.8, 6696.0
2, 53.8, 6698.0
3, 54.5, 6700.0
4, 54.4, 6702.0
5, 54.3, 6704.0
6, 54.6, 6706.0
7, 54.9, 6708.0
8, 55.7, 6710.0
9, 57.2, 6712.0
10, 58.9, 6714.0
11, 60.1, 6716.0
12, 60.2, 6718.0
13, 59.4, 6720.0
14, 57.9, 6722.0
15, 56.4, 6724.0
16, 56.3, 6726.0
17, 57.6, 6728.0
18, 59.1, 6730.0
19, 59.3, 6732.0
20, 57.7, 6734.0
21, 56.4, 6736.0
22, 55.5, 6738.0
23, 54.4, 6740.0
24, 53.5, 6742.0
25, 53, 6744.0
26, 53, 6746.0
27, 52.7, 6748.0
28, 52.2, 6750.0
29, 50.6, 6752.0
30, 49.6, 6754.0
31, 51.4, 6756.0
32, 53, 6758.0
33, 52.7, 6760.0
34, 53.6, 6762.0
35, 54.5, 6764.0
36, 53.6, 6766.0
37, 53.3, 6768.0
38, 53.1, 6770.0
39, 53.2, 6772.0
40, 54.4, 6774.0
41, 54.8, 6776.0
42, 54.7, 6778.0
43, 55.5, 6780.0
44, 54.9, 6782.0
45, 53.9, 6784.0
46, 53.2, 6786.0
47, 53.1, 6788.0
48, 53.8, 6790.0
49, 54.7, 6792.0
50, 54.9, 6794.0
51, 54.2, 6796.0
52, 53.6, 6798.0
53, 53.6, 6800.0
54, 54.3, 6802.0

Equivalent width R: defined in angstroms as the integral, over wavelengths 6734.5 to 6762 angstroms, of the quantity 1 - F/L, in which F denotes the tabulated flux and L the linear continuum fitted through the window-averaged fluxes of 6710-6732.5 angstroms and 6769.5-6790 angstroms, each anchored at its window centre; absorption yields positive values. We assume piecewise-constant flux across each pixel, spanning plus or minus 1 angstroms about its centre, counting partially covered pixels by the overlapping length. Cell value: 1.6 angstroms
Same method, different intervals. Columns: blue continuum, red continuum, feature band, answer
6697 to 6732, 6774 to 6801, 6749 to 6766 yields 0.9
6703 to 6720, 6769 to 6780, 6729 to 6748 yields 0.1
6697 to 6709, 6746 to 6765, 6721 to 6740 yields -1.4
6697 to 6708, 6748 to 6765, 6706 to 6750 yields -2.6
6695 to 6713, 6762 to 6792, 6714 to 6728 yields -1.0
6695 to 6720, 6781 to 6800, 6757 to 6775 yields 0.4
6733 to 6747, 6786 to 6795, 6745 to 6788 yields 0.9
